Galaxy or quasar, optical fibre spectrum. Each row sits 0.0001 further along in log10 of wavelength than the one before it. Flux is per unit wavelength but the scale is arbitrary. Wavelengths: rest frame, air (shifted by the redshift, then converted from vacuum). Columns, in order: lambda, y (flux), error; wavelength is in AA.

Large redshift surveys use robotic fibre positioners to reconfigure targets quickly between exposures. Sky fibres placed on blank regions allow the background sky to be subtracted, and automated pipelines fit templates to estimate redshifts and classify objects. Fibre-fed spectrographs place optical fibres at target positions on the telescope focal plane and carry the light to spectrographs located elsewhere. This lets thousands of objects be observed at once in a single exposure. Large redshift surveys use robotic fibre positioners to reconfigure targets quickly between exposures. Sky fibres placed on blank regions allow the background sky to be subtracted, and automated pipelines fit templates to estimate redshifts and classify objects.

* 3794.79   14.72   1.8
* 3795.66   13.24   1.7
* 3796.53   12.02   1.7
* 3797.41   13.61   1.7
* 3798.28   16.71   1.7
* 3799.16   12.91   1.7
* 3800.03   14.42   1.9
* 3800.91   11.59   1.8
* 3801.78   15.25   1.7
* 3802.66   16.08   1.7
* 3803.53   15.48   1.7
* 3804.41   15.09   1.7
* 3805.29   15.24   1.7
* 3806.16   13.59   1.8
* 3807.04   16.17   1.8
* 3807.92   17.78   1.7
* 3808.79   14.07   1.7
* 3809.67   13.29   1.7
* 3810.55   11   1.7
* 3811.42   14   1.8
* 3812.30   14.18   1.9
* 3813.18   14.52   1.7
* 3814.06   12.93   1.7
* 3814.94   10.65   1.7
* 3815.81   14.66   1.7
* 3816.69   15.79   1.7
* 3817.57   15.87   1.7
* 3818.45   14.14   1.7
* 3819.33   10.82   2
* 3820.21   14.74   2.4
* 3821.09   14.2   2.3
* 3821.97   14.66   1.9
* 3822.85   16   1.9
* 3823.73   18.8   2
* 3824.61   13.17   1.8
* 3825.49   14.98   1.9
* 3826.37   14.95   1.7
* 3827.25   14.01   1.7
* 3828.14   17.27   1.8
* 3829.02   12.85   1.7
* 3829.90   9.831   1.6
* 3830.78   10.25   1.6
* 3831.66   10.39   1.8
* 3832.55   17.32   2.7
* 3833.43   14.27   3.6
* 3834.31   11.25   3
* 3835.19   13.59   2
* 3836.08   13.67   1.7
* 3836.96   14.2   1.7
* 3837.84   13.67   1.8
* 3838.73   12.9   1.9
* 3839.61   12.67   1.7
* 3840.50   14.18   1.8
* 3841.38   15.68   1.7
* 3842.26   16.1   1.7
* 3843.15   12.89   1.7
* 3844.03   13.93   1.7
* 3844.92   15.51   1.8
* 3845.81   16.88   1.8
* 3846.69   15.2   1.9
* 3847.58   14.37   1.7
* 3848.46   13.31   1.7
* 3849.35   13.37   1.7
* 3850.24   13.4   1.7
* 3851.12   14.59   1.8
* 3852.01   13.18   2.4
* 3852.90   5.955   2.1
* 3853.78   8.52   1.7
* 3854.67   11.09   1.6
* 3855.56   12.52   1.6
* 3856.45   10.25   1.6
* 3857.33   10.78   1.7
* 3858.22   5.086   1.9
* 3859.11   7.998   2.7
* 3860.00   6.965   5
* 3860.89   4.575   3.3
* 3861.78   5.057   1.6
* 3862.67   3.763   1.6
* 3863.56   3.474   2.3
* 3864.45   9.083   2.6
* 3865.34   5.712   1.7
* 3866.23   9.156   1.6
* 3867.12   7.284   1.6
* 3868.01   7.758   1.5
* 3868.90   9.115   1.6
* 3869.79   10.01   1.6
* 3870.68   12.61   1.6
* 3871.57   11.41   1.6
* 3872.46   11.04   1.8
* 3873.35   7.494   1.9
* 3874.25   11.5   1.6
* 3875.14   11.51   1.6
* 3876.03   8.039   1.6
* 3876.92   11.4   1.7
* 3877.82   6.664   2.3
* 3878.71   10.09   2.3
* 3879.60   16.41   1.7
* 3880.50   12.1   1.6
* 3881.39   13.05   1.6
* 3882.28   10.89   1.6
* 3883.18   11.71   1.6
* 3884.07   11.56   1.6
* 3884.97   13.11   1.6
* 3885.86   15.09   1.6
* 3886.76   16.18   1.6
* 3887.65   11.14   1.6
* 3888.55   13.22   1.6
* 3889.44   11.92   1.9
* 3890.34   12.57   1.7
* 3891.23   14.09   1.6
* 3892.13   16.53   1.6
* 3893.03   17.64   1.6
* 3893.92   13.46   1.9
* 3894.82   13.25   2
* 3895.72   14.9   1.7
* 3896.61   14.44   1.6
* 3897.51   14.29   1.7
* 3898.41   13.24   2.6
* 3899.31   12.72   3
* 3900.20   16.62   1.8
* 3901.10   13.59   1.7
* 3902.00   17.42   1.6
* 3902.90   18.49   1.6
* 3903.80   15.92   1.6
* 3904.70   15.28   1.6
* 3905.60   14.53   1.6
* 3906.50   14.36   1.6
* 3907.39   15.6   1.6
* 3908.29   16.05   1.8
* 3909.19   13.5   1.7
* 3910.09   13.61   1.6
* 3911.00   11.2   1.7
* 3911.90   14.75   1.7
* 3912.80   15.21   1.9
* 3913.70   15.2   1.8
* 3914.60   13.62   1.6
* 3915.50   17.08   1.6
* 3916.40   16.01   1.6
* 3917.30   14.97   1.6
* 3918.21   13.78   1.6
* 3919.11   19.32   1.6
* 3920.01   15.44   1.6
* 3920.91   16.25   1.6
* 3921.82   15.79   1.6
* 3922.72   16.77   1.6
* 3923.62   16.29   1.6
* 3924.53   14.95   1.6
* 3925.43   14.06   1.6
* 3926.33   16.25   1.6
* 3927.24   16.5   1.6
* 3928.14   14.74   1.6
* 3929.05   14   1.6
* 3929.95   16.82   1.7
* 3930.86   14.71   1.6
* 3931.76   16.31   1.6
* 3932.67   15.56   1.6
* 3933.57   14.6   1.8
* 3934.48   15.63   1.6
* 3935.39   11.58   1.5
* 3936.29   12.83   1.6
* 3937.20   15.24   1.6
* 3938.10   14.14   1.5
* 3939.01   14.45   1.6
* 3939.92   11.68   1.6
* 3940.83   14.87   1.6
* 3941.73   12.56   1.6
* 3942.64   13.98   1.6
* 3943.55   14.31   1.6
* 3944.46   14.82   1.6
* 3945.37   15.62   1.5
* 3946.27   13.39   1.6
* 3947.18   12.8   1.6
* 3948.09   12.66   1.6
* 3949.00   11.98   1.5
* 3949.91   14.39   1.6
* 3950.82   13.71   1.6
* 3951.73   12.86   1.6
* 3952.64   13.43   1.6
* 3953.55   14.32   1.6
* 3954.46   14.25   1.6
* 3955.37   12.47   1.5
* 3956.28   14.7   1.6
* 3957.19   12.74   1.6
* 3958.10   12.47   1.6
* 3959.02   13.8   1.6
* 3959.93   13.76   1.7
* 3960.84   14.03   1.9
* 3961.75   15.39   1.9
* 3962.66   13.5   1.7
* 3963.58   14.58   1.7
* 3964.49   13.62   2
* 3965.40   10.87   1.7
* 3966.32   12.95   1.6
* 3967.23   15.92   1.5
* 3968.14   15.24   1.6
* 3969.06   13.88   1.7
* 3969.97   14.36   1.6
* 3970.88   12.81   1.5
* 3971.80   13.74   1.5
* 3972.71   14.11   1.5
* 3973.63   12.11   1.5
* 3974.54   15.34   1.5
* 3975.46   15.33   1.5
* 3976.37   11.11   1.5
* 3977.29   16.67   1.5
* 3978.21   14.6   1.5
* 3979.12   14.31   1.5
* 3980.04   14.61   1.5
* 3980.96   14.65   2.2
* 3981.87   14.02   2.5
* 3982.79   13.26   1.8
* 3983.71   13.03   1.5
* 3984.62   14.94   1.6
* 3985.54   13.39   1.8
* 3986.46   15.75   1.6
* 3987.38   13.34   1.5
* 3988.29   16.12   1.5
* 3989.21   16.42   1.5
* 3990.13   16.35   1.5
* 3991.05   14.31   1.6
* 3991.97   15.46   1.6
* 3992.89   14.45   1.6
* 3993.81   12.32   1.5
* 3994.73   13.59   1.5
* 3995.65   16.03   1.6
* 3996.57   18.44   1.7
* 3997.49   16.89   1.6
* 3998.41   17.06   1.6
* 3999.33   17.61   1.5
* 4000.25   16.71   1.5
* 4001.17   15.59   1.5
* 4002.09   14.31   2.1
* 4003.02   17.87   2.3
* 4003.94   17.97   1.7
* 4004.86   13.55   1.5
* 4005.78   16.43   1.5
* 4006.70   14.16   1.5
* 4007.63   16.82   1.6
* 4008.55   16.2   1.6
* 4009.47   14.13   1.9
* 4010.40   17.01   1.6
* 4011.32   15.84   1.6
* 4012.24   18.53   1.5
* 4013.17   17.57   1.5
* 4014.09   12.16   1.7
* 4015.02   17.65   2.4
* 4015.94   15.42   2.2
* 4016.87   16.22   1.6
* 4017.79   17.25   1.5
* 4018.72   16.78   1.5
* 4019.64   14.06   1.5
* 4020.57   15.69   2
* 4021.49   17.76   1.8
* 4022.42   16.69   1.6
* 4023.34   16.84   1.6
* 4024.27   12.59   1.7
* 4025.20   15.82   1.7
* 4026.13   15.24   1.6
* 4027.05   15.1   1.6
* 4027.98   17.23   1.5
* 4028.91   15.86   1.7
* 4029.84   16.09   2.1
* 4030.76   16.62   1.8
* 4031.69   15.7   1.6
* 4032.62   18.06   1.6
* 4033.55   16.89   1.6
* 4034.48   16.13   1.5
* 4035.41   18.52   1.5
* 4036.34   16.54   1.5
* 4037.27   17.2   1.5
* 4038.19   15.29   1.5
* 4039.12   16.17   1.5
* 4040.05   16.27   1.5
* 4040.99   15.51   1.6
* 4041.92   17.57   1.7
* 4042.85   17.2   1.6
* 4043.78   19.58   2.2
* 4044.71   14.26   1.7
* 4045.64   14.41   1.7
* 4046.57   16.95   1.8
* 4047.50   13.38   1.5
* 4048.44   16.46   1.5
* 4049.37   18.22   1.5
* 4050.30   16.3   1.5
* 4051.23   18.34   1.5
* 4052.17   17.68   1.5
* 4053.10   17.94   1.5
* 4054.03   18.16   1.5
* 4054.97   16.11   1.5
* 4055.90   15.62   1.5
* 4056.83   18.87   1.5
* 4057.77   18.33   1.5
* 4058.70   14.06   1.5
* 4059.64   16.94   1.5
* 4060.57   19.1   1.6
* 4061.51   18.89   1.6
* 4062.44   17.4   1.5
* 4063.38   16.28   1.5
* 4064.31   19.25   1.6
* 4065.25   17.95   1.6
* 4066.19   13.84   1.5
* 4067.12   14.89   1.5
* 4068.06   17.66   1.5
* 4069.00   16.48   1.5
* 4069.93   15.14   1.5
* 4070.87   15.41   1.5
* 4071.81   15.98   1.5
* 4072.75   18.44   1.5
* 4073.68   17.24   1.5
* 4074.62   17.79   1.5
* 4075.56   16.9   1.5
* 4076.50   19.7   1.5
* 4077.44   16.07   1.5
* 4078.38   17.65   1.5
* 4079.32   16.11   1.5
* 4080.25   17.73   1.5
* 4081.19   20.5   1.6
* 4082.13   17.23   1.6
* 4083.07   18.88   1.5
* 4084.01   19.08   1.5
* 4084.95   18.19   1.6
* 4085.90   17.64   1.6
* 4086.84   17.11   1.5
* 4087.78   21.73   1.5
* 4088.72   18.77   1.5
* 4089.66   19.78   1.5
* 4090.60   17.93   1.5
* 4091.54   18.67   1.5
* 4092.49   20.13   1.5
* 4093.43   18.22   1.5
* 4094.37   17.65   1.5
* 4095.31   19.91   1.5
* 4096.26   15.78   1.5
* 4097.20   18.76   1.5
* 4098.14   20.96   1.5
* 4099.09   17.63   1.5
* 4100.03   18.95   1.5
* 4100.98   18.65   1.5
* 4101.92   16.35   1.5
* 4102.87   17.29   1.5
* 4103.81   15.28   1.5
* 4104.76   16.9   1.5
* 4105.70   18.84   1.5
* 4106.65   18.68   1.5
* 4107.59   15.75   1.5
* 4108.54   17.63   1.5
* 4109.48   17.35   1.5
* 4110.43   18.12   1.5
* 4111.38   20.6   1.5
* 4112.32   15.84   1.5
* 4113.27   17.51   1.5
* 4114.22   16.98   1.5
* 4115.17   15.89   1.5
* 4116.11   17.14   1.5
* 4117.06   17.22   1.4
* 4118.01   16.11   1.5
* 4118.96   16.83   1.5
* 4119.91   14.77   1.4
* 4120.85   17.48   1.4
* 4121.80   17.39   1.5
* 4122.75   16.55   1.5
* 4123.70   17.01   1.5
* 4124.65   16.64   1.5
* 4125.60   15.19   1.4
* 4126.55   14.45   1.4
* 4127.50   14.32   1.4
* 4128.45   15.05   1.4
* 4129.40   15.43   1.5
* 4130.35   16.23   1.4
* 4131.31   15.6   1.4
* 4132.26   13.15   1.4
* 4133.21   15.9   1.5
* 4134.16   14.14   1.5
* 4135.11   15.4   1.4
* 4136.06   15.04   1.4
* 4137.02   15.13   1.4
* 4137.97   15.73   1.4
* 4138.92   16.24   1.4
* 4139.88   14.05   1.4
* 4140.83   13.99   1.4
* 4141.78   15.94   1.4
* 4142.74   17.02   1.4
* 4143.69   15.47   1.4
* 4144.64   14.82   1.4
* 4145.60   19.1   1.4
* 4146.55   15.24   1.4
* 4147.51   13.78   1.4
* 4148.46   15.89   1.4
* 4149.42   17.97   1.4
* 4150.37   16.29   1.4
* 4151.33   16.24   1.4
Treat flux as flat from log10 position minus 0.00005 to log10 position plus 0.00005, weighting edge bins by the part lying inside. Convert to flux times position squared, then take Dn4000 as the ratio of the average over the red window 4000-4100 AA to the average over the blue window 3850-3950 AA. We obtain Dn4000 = 1.4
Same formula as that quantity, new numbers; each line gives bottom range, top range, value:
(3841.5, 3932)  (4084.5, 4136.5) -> 1.49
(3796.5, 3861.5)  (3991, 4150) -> 1.42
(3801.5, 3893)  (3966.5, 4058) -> 1.38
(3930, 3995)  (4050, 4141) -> 1.30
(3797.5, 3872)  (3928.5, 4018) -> 1.25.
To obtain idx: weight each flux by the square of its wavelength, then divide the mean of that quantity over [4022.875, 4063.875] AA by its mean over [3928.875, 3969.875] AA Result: 1.25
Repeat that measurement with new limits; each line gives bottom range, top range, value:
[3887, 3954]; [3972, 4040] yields 1.12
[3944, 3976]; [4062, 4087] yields 1.33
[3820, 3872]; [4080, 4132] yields 1.68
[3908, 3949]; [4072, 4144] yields 1.27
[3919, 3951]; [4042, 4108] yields 1.28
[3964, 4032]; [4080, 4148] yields 1.18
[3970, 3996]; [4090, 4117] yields 1.32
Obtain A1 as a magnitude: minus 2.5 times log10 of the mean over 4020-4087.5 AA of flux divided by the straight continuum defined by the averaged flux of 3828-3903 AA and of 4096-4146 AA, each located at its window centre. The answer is -0.11 mag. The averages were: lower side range 12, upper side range 16.5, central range 16.9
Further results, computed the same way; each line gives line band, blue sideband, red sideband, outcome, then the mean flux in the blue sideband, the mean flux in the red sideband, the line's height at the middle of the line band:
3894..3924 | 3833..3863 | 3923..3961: -0.14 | 11.8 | 14.2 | 13.3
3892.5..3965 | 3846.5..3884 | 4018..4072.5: -0.19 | 9.92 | 16.6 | 12.3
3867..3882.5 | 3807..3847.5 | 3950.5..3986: 0.31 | 14.1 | 13.9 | 14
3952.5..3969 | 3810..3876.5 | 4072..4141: 0.04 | 12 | 17.1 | 14.3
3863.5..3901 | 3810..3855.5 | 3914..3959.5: 0.19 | 13.6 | 14.5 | 14.1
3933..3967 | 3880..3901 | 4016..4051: 0.08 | 13.6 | 16.3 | 14.7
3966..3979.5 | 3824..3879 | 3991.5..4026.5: 0.05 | 11.3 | 15.9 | 14.9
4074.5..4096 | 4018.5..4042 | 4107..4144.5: -0.14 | 16.2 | 16.1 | 16.1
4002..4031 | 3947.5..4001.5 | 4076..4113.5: -0.02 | 14.3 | 18.1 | 15.7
